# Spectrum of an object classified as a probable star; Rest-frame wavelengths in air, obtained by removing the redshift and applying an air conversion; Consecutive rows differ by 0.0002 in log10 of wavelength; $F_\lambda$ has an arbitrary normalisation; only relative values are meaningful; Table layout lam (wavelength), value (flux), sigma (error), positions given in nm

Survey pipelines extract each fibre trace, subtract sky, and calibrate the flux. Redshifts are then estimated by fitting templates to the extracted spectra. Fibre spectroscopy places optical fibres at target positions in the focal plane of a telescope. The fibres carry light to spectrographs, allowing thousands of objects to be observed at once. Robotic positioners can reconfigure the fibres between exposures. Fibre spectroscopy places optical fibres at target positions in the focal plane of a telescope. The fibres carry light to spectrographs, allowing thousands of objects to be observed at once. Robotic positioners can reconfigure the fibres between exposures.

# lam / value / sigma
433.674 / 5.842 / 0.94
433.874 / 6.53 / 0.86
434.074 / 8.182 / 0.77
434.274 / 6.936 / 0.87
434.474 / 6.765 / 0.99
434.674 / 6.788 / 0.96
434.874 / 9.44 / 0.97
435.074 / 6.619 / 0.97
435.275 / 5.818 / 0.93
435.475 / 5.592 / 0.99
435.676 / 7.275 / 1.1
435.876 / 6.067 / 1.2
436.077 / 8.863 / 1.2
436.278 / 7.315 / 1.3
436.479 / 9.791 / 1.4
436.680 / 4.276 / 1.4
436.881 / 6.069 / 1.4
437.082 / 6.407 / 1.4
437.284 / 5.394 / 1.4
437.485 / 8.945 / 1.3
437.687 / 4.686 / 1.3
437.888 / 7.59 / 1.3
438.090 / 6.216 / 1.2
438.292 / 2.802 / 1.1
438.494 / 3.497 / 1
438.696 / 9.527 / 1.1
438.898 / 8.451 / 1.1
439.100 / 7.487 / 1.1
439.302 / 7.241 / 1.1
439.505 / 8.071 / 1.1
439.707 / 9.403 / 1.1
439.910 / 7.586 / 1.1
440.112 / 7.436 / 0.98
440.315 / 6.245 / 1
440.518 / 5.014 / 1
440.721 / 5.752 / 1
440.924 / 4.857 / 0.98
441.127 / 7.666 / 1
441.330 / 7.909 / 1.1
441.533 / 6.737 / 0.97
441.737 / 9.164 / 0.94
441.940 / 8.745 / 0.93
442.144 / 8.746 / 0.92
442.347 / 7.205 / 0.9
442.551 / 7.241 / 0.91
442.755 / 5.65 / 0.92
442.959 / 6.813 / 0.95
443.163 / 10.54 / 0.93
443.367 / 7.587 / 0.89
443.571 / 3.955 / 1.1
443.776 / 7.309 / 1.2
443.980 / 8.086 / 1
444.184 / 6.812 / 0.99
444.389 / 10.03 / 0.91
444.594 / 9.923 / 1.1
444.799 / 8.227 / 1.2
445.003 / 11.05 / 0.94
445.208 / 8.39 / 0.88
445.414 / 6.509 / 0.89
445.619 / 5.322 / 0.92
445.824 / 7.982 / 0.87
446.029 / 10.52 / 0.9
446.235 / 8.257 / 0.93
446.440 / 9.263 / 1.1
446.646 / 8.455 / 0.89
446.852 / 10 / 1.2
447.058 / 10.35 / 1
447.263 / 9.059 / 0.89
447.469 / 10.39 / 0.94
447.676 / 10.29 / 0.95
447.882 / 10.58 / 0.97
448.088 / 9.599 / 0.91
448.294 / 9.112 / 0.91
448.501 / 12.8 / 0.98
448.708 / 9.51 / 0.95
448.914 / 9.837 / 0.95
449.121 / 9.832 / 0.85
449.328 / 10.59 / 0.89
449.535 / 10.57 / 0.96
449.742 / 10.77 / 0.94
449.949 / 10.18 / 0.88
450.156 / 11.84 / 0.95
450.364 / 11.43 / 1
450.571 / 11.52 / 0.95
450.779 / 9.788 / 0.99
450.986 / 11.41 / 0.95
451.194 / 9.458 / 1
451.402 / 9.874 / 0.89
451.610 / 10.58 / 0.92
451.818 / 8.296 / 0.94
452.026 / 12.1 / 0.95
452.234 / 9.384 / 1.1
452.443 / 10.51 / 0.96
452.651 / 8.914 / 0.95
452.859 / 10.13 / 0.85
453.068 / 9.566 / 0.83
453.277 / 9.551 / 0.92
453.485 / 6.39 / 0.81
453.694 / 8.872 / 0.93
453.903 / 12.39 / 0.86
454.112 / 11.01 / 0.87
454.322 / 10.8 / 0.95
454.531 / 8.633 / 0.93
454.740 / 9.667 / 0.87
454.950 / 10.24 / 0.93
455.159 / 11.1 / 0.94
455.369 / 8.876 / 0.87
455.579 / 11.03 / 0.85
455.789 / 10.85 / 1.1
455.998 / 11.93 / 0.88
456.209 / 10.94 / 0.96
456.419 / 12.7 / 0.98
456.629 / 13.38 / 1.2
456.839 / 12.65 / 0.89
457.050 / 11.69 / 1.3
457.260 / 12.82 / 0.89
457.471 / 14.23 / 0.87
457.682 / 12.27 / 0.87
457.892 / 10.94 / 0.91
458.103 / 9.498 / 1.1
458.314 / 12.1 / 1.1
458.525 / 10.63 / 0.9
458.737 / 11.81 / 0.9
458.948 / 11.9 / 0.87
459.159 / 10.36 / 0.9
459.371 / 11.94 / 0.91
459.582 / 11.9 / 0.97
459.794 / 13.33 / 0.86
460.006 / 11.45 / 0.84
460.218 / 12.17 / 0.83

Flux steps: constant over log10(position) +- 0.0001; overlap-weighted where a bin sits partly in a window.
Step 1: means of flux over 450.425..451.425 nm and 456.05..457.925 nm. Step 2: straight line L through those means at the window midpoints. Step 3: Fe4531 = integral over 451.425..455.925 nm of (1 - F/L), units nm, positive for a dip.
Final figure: 0.56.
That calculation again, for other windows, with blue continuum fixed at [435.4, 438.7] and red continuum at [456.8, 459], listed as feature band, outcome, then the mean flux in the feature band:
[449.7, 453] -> -0.08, 10.4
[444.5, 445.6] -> -0.01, 8.54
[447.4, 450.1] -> -0.25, 10.3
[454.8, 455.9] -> 0.08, 10.4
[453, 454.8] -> 0.19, 9.66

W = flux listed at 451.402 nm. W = 9.874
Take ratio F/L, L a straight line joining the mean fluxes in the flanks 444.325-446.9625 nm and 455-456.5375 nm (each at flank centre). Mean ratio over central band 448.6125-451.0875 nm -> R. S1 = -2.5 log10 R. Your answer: -0.10 mag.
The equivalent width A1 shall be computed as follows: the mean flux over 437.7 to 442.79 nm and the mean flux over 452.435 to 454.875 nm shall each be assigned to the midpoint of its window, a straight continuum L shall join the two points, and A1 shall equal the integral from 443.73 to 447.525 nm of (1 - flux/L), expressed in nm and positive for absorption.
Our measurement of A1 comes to -0.30 nm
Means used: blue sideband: 7.03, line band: 8.74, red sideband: 9.68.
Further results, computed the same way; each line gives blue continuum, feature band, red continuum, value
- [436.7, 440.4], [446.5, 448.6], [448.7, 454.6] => -0.22 nm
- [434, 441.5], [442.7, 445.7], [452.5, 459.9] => 0.18 nm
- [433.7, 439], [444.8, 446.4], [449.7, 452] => 0.14 nm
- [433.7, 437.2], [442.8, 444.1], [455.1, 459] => 0.21 nm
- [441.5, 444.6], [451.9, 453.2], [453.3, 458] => 0.02 nm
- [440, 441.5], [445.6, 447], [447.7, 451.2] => 0.04 nm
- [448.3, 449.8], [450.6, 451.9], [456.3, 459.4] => 0.10 nm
